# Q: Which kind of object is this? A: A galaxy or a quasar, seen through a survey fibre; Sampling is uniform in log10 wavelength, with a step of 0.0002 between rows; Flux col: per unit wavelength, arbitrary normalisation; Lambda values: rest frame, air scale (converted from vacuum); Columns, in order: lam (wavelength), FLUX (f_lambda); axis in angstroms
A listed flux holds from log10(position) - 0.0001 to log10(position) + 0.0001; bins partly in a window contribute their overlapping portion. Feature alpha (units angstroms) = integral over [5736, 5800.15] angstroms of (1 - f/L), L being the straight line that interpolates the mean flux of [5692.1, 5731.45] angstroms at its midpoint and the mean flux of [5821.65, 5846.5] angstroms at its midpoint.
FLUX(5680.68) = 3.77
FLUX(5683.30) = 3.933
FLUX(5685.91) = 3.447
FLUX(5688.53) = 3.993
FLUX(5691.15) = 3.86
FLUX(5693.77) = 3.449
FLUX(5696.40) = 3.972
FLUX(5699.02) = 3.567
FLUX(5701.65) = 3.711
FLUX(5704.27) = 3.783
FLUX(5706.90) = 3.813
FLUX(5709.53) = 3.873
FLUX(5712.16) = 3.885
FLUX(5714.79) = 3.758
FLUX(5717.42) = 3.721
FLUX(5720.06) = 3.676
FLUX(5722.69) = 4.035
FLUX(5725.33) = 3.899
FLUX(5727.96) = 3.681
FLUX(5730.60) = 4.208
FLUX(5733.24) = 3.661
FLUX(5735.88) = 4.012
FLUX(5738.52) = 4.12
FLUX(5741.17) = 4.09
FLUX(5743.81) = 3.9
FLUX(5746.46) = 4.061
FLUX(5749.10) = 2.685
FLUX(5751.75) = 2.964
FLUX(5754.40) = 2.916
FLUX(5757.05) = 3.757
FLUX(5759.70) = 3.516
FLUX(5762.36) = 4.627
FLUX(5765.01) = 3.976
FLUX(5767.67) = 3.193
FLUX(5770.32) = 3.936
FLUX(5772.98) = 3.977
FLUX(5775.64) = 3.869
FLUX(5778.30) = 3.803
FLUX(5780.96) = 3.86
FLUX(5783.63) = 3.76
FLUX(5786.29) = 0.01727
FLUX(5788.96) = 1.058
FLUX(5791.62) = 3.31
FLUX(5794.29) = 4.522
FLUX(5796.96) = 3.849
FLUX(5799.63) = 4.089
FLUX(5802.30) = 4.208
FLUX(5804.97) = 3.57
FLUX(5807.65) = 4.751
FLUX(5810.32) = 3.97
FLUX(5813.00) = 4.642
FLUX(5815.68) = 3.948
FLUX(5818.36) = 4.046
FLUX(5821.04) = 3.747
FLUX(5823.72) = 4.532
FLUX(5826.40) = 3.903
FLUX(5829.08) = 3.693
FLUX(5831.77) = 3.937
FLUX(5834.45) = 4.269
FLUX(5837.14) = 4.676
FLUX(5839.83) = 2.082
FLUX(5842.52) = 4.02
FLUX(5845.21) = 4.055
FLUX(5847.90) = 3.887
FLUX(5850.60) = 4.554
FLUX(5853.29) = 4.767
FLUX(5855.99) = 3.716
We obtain 5.8 angstroms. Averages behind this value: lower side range 3.8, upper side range 3.9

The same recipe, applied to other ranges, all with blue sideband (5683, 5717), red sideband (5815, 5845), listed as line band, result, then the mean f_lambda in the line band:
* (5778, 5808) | 4.05 angstroms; 3.34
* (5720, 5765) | 0.58 angstroms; 3.76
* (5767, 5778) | 0.17 angstroms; 3.78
